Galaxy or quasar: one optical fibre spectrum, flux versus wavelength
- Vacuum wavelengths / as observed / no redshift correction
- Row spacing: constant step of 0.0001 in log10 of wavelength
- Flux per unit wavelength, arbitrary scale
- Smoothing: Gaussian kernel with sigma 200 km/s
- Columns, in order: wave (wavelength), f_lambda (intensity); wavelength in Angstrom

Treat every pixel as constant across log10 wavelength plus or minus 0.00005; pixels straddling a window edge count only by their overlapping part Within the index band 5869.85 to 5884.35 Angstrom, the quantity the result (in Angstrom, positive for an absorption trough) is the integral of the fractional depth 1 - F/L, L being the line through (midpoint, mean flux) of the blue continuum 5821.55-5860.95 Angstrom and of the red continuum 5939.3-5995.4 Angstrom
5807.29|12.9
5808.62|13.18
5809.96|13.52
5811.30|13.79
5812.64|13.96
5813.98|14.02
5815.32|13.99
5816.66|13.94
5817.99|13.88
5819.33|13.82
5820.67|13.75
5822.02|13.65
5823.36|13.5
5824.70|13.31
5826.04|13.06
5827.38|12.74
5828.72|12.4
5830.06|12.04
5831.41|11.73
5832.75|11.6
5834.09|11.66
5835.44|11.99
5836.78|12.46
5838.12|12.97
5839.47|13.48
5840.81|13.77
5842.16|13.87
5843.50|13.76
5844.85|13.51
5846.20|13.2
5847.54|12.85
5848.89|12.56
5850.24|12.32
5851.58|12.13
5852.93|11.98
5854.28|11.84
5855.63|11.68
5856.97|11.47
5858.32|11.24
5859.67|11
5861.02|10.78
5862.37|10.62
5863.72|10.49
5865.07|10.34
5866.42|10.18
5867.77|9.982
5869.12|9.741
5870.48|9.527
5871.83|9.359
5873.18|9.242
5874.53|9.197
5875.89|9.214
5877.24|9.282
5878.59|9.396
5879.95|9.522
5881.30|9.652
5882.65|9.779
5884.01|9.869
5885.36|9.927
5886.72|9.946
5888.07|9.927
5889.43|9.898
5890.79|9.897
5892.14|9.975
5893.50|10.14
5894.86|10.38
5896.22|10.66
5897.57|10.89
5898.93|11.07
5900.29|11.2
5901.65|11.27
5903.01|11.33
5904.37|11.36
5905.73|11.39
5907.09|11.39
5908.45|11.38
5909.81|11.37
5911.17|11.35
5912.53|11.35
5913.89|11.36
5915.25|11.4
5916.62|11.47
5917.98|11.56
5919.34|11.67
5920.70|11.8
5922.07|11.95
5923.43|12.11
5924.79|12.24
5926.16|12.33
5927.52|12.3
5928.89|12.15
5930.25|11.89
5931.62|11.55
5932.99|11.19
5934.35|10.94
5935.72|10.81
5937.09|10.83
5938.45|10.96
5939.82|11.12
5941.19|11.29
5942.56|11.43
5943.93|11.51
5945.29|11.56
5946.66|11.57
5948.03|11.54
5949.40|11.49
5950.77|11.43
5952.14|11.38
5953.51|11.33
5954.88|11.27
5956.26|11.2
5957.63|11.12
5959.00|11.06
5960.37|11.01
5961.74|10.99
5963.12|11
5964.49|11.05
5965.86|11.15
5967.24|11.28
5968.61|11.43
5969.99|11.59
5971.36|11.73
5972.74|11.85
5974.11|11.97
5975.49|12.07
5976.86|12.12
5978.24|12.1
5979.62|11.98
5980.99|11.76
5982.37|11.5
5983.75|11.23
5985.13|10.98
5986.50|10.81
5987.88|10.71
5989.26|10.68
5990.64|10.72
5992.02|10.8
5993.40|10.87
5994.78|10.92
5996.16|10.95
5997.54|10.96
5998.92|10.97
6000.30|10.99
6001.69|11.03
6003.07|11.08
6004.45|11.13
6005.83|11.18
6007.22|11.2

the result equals 3.2 Angstrom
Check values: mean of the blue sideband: 12.5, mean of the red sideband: 11.3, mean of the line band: 9.45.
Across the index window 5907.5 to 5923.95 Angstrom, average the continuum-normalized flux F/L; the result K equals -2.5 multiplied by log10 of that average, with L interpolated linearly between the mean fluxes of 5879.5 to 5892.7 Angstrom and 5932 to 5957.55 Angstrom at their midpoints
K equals -0.10 mag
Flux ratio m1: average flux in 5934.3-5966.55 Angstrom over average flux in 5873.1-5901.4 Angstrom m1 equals 1.12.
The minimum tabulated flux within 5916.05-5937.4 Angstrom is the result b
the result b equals 10.81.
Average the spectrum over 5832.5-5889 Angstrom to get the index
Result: 11.1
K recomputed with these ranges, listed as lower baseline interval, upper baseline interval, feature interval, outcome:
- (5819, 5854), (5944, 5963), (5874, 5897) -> 0.23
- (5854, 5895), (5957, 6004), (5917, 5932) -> -0.13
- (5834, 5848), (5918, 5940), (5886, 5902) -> 0.17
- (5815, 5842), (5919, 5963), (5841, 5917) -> 0.13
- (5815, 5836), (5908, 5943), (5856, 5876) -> 0.21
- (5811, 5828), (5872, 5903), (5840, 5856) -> -0.06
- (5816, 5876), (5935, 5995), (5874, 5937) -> 0.07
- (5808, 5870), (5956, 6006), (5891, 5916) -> 0.08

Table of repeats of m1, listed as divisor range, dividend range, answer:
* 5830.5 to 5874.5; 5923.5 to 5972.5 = 0.98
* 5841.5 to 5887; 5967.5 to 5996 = 1.05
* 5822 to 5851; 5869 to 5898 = 0.76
